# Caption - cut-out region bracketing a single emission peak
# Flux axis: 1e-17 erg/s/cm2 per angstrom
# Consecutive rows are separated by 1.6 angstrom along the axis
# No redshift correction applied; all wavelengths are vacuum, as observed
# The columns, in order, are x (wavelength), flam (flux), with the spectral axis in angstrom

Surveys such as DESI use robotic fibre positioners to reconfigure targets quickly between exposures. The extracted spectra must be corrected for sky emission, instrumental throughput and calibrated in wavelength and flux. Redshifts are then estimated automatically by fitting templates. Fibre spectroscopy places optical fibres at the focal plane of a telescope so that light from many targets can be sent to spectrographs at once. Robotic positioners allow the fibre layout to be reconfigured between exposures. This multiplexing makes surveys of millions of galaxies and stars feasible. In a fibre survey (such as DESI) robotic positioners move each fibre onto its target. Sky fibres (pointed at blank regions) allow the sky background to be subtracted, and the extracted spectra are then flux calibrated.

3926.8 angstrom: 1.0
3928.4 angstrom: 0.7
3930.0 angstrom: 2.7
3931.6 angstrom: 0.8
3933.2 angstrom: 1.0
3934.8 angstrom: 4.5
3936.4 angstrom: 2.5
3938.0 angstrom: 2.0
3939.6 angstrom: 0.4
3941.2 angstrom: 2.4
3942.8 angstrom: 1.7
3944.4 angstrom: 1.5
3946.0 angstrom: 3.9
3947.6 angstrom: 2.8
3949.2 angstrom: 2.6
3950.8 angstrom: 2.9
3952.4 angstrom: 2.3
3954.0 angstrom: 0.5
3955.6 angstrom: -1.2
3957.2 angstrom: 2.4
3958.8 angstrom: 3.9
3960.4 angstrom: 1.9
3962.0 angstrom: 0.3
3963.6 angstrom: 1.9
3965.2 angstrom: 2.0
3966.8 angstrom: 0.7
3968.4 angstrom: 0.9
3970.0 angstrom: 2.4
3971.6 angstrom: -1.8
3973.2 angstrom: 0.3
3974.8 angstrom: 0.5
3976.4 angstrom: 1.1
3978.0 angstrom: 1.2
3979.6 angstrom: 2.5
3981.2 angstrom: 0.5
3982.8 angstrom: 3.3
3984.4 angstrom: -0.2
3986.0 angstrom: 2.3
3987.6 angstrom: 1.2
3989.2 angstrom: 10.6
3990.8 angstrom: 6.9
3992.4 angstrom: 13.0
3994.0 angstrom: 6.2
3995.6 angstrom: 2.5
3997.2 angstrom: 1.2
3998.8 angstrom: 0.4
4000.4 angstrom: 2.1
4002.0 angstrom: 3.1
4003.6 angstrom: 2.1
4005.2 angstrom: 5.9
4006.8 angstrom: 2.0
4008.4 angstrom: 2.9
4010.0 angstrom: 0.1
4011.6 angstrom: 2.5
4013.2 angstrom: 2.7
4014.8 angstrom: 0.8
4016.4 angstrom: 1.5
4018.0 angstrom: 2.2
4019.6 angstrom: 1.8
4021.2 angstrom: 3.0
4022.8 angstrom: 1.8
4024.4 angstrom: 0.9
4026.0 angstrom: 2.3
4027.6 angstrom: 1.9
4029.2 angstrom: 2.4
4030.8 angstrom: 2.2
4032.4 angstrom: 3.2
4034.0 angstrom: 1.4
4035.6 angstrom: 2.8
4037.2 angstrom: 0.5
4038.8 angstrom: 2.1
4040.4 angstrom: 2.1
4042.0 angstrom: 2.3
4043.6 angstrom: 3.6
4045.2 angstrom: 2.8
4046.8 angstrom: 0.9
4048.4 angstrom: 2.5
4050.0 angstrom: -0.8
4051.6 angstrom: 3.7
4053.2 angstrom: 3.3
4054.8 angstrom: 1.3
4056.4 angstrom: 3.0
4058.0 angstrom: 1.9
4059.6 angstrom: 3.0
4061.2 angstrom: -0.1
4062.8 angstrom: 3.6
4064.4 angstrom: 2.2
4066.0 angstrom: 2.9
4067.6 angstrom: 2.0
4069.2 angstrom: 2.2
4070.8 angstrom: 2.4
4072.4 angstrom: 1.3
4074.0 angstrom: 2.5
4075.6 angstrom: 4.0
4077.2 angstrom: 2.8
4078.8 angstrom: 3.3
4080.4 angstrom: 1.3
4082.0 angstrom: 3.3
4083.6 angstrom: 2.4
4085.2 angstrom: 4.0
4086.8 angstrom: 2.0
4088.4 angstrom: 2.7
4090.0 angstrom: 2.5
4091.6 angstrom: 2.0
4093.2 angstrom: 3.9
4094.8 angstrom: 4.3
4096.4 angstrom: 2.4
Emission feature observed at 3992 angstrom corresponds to [O II]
